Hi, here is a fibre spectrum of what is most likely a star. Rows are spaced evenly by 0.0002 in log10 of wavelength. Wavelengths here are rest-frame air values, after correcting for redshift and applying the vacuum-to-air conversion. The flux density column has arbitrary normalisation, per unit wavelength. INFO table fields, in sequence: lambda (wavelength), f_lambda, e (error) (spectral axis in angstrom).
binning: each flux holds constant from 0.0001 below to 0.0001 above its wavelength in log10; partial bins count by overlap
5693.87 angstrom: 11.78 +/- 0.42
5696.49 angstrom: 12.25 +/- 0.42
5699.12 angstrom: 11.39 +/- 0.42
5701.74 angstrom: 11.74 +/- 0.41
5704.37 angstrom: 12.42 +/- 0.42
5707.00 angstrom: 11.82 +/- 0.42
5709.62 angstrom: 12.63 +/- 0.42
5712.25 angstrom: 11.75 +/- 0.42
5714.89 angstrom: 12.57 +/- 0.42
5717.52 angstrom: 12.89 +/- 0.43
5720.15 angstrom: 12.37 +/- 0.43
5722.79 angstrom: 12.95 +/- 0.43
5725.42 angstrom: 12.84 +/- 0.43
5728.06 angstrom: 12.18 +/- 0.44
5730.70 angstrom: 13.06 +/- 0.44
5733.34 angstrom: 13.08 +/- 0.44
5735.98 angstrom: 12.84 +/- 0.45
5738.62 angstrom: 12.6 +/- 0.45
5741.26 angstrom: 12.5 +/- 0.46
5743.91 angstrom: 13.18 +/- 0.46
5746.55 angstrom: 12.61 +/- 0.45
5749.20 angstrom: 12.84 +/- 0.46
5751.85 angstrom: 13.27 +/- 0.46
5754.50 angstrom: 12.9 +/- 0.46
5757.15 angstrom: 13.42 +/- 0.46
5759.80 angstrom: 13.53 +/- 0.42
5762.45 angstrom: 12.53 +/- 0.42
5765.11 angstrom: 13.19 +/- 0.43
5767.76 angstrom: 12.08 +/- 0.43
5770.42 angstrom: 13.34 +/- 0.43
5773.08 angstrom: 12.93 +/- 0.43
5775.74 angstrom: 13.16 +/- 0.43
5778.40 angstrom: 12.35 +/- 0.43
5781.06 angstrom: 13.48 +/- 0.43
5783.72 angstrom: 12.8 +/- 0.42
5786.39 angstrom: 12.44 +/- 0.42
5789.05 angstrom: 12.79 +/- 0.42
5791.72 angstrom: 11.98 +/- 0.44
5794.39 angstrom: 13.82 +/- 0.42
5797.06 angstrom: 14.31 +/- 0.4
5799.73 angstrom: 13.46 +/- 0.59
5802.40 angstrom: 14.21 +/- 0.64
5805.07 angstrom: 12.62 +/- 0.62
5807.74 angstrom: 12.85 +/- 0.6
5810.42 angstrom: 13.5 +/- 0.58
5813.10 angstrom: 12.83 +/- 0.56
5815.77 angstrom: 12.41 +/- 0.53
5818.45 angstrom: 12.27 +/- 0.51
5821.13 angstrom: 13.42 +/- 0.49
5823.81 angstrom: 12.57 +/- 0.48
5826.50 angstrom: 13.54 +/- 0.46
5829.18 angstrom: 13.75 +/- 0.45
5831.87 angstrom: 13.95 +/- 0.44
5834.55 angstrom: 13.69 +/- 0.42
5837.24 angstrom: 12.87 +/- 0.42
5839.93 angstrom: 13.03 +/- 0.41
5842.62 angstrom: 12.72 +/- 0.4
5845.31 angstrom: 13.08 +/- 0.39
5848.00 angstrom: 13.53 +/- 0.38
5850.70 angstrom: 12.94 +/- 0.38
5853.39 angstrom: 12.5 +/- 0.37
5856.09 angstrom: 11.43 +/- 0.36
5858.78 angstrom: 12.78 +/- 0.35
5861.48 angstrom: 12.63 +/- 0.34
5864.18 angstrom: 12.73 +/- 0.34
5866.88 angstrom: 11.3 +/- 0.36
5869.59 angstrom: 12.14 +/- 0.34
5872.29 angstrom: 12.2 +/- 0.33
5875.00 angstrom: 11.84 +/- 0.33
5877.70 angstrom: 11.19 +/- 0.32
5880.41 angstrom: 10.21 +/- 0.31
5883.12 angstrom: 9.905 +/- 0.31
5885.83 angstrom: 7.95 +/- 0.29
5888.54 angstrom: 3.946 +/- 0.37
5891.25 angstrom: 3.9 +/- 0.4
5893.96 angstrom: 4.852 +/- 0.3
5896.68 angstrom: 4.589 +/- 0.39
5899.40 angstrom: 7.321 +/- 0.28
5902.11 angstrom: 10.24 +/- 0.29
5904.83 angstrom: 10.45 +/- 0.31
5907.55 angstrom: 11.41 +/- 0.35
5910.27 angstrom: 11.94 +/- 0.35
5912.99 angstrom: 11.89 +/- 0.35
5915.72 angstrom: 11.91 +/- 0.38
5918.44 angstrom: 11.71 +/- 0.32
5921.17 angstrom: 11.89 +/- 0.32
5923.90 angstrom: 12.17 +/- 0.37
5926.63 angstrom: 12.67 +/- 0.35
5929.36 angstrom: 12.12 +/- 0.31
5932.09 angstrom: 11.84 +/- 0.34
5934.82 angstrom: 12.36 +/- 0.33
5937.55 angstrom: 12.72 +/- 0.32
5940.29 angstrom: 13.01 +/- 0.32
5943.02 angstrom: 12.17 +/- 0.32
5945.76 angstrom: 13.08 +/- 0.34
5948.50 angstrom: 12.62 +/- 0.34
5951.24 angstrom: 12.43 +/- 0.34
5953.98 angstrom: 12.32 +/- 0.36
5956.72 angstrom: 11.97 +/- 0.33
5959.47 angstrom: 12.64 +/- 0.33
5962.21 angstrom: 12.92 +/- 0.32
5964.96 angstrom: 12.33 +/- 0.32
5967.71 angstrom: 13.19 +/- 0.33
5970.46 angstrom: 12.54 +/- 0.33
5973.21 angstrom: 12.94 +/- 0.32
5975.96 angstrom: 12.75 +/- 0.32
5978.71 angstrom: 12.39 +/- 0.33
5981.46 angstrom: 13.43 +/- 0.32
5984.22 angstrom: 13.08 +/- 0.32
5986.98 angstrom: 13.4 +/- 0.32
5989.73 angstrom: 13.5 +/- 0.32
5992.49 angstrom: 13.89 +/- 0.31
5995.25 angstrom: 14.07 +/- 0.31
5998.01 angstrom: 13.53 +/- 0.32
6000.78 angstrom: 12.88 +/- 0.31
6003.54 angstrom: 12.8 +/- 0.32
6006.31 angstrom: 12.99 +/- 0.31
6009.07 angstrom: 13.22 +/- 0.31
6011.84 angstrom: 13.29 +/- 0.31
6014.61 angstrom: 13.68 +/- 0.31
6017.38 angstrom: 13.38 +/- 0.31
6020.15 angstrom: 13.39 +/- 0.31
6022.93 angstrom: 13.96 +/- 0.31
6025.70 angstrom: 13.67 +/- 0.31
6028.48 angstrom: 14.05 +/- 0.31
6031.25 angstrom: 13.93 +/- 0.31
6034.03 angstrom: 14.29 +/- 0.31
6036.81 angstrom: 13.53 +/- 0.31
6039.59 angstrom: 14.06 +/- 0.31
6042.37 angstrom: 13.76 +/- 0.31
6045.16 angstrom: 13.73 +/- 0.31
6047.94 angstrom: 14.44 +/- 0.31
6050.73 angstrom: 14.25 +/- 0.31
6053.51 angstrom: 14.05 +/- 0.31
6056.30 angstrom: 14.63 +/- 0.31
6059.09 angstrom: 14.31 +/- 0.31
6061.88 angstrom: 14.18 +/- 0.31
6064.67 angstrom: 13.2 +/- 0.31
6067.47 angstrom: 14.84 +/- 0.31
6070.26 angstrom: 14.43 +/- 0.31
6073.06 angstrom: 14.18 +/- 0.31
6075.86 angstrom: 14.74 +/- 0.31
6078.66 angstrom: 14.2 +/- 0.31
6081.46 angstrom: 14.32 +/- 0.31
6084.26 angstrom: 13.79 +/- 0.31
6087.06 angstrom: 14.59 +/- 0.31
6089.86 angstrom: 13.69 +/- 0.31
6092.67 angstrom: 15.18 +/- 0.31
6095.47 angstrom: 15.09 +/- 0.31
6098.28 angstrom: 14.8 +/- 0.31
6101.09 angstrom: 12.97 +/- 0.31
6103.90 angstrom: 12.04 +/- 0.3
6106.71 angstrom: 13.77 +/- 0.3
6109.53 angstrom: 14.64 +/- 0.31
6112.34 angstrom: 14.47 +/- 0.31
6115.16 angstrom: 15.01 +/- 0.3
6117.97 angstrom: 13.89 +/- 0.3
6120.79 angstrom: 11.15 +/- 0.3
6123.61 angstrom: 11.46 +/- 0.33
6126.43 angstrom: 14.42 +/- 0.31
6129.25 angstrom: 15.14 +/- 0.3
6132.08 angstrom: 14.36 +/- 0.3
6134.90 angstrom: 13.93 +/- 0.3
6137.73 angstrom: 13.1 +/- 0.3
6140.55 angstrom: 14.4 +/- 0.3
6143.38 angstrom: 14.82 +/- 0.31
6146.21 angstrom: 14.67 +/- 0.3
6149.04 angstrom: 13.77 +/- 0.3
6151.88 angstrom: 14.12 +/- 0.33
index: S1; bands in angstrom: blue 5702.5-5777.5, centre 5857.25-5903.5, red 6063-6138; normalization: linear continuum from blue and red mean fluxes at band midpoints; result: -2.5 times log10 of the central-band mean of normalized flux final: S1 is 0.371 mag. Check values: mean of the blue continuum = 12.8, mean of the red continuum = 14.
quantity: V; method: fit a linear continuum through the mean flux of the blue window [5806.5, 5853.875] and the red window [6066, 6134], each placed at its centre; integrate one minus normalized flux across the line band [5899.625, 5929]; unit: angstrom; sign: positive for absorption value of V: 4.2 angstrom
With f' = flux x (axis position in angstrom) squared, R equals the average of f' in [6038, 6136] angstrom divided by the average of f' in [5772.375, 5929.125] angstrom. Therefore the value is 1.29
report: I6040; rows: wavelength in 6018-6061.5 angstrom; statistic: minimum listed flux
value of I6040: 13.39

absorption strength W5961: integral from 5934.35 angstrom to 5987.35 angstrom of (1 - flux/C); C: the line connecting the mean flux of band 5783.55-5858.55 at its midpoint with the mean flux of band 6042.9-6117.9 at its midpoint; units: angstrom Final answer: 3.7 angstrom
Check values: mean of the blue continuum 13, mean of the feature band 12.7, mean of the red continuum 14.2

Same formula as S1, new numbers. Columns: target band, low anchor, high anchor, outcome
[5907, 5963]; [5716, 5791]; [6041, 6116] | 0.111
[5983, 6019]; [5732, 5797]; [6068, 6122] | 0.031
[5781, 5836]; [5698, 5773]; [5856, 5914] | -0.170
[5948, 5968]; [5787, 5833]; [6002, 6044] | 0.080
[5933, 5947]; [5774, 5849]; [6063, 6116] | 0.081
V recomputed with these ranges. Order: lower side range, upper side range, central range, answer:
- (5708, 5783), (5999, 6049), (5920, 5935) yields 1.3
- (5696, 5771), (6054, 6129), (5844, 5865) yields 0.7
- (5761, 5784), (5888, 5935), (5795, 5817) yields -2.0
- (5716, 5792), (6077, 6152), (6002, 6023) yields 0.6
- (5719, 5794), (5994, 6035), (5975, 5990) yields 0.4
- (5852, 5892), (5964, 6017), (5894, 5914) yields 3.5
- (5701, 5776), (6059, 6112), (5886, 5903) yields 9.6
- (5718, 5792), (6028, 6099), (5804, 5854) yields 0.4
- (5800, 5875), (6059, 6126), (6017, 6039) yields -0.2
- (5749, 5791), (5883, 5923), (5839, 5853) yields -3.1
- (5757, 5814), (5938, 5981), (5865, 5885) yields 2.6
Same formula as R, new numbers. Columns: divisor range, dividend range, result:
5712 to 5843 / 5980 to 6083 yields 1.16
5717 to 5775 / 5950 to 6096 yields 1.16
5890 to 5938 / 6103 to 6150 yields 1.44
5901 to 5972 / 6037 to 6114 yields 1.22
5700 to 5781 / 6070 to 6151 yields 1.25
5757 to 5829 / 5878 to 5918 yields 0.70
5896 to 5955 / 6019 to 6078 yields 1.27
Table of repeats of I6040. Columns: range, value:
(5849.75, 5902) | 3.9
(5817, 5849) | 12.27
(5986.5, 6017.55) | 12.8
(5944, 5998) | 11.97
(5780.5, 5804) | 11.98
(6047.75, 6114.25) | 12.04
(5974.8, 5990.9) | 12.39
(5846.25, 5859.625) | 11.43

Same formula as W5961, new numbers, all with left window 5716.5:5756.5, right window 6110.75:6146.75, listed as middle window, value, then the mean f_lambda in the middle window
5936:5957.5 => 1.35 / 12.6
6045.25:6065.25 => -0.68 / 14.2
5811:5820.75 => 0.27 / 12.7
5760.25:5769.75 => 0.12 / 12.7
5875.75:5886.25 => 2.48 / 10.1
